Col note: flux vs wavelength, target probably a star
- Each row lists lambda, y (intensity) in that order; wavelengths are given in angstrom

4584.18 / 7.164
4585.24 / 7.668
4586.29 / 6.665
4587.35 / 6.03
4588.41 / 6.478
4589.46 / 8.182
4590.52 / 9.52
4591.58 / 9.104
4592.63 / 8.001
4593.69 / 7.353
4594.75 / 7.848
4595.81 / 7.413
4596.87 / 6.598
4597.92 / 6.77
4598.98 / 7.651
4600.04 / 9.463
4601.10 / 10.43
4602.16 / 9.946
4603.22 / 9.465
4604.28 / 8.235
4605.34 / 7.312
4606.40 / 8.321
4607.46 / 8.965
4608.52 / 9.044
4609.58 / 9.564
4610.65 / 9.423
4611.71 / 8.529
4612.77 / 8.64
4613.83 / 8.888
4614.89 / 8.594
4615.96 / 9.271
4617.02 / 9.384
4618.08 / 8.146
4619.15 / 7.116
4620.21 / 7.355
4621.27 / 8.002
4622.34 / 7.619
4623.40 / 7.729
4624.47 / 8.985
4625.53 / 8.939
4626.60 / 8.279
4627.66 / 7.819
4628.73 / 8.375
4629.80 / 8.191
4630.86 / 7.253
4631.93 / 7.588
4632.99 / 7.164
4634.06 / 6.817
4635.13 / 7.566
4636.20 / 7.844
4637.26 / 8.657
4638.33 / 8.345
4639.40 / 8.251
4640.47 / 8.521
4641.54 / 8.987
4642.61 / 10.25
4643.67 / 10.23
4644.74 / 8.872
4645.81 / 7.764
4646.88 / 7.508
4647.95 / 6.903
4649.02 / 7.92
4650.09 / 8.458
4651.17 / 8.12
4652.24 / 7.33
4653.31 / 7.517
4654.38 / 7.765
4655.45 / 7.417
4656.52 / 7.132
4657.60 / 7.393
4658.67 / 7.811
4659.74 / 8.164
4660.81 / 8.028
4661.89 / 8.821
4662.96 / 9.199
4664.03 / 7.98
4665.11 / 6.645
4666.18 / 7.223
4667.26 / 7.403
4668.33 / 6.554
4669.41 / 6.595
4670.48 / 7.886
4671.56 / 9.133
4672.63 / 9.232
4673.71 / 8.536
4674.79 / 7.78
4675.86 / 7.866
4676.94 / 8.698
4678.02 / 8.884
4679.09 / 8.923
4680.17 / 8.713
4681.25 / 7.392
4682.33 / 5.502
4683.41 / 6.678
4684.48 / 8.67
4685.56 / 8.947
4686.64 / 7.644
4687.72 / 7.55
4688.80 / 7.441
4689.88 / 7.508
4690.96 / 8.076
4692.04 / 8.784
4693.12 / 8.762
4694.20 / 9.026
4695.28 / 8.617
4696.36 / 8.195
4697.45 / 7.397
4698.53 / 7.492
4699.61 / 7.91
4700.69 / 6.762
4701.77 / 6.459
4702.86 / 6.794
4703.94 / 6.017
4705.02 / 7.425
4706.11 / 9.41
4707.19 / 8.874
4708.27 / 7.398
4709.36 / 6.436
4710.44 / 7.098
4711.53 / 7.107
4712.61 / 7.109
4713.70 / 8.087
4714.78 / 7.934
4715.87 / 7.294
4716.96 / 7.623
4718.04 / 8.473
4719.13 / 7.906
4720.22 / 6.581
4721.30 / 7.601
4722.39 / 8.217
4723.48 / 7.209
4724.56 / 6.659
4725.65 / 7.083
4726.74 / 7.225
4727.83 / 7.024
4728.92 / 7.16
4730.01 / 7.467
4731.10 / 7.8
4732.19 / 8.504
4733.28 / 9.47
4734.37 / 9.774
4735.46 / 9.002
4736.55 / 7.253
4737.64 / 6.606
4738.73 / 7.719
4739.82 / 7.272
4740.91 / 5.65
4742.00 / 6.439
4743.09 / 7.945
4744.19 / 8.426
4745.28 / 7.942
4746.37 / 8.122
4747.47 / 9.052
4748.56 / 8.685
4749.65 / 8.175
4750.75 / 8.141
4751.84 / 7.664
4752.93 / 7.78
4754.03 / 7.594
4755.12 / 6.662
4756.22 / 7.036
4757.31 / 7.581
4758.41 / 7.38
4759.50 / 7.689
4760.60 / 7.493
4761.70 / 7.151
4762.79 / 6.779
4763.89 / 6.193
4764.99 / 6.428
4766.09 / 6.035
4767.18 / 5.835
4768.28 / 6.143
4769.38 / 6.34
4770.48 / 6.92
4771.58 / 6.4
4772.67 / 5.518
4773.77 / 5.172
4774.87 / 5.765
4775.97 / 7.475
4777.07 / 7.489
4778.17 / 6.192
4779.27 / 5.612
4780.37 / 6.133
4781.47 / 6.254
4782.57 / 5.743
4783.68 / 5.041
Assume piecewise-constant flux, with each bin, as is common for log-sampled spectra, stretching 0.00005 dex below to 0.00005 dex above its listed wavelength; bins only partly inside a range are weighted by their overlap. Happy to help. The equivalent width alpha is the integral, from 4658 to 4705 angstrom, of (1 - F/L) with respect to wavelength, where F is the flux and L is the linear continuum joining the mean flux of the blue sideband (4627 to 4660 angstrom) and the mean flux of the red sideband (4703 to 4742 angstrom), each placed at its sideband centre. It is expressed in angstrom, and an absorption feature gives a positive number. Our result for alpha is -0.35 angstrom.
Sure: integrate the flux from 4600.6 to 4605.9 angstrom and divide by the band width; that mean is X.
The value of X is 9.07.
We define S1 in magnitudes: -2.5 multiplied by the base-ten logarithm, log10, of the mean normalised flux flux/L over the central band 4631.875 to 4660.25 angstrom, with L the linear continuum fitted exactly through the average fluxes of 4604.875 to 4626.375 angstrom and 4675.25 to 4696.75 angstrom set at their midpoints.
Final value 0.040 mag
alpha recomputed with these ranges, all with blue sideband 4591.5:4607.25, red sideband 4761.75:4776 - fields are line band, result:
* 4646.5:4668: -0.5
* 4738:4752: -2.7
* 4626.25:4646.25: -1.1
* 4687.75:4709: -2.2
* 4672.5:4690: -1.7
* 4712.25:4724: -1.4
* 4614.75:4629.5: -0.5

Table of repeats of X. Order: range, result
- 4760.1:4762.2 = 7.31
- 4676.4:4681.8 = 8.51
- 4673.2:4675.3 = 8.14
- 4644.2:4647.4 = 8.05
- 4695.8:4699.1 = 7.69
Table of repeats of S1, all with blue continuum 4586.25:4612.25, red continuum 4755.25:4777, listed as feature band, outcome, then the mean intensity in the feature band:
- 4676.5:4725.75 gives -0.06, 7.71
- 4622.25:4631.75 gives -0.02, 8.13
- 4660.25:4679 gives -0.07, 8.05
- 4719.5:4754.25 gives -0.12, 7.73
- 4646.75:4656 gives 0.01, 7.67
